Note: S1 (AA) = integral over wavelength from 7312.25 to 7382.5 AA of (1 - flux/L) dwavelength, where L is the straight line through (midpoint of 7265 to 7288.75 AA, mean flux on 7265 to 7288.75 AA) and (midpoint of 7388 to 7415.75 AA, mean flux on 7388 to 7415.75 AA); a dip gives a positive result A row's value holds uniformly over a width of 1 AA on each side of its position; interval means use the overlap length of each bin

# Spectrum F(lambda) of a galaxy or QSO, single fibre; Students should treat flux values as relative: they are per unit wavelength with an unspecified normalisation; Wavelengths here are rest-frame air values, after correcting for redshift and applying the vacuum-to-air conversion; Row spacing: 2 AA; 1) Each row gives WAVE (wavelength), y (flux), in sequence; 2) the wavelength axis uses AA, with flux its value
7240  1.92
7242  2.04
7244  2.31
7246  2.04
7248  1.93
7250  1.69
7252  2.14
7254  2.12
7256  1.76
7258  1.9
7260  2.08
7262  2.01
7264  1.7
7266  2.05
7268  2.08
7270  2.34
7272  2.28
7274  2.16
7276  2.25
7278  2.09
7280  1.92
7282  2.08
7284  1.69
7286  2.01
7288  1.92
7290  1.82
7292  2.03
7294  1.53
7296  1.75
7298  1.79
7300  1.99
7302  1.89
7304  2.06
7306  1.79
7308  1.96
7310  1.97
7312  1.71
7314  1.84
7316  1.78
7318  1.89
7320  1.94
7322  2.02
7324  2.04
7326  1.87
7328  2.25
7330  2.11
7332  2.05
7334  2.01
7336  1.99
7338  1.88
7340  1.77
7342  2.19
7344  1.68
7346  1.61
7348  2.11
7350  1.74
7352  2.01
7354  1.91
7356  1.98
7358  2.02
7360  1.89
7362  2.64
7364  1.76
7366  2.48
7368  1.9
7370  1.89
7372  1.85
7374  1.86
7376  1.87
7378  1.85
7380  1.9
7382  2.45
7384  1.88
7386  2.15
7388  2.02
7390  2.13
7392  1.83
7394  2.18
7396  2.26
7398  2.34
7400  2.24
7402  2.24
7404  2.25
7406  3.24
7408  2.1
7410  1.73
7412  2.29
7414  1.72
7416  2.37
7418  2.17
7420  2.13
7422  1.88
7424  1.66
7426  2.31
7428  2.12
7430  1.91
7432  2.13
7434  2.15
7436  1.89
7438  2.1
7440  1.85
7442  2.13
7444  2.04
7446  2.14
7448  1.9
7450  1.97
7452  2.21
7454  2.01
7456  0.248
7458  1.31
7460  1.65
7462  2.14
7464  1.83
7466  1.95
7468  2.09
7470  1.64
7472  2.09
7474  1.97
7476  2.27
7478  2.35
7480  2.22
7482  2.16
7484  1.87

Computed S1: 5.8 AA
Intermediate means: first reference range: 2.07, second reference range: 2.19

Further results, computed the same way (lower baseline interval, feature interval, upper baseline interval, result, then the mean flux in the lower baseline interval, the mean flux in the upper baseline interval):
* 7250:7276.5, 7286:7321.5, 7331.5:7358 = 2.1 AA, 2.05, 1.92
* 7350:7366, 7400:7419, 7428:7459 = -2.9 AA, 2.04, 1.87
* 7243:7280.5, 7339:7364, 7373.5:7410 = 1.9 AA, 2.05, 2.15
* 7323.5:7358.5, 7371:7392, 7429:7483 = -0.4 AA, 1.95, 1.94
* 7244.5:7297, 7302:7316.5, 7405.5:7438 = 0.9 AA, 1.98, 2.09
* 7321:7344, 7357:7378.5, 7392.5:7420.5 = 1.1 AA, 2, 2.23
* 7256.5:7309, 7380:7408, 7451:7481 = -4.8 AA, 1.97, 1.87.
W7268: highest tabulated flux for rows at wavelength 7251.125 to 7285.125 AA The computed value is 2.34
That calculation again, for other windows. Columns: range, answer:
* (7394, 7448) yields 3.24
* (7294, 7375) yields 2.64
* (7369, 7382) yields 2.45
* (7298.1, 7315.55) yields 2.06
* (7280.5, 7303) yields 2.08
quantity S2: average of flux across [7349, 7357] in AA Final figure 1.91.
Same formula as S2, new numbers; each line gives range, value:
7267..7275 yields 2.21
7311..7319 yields 1.8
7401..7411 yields 2.31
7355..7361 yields 1.96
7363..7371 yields 2.01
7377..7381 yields 1.88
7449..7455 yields 2.06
